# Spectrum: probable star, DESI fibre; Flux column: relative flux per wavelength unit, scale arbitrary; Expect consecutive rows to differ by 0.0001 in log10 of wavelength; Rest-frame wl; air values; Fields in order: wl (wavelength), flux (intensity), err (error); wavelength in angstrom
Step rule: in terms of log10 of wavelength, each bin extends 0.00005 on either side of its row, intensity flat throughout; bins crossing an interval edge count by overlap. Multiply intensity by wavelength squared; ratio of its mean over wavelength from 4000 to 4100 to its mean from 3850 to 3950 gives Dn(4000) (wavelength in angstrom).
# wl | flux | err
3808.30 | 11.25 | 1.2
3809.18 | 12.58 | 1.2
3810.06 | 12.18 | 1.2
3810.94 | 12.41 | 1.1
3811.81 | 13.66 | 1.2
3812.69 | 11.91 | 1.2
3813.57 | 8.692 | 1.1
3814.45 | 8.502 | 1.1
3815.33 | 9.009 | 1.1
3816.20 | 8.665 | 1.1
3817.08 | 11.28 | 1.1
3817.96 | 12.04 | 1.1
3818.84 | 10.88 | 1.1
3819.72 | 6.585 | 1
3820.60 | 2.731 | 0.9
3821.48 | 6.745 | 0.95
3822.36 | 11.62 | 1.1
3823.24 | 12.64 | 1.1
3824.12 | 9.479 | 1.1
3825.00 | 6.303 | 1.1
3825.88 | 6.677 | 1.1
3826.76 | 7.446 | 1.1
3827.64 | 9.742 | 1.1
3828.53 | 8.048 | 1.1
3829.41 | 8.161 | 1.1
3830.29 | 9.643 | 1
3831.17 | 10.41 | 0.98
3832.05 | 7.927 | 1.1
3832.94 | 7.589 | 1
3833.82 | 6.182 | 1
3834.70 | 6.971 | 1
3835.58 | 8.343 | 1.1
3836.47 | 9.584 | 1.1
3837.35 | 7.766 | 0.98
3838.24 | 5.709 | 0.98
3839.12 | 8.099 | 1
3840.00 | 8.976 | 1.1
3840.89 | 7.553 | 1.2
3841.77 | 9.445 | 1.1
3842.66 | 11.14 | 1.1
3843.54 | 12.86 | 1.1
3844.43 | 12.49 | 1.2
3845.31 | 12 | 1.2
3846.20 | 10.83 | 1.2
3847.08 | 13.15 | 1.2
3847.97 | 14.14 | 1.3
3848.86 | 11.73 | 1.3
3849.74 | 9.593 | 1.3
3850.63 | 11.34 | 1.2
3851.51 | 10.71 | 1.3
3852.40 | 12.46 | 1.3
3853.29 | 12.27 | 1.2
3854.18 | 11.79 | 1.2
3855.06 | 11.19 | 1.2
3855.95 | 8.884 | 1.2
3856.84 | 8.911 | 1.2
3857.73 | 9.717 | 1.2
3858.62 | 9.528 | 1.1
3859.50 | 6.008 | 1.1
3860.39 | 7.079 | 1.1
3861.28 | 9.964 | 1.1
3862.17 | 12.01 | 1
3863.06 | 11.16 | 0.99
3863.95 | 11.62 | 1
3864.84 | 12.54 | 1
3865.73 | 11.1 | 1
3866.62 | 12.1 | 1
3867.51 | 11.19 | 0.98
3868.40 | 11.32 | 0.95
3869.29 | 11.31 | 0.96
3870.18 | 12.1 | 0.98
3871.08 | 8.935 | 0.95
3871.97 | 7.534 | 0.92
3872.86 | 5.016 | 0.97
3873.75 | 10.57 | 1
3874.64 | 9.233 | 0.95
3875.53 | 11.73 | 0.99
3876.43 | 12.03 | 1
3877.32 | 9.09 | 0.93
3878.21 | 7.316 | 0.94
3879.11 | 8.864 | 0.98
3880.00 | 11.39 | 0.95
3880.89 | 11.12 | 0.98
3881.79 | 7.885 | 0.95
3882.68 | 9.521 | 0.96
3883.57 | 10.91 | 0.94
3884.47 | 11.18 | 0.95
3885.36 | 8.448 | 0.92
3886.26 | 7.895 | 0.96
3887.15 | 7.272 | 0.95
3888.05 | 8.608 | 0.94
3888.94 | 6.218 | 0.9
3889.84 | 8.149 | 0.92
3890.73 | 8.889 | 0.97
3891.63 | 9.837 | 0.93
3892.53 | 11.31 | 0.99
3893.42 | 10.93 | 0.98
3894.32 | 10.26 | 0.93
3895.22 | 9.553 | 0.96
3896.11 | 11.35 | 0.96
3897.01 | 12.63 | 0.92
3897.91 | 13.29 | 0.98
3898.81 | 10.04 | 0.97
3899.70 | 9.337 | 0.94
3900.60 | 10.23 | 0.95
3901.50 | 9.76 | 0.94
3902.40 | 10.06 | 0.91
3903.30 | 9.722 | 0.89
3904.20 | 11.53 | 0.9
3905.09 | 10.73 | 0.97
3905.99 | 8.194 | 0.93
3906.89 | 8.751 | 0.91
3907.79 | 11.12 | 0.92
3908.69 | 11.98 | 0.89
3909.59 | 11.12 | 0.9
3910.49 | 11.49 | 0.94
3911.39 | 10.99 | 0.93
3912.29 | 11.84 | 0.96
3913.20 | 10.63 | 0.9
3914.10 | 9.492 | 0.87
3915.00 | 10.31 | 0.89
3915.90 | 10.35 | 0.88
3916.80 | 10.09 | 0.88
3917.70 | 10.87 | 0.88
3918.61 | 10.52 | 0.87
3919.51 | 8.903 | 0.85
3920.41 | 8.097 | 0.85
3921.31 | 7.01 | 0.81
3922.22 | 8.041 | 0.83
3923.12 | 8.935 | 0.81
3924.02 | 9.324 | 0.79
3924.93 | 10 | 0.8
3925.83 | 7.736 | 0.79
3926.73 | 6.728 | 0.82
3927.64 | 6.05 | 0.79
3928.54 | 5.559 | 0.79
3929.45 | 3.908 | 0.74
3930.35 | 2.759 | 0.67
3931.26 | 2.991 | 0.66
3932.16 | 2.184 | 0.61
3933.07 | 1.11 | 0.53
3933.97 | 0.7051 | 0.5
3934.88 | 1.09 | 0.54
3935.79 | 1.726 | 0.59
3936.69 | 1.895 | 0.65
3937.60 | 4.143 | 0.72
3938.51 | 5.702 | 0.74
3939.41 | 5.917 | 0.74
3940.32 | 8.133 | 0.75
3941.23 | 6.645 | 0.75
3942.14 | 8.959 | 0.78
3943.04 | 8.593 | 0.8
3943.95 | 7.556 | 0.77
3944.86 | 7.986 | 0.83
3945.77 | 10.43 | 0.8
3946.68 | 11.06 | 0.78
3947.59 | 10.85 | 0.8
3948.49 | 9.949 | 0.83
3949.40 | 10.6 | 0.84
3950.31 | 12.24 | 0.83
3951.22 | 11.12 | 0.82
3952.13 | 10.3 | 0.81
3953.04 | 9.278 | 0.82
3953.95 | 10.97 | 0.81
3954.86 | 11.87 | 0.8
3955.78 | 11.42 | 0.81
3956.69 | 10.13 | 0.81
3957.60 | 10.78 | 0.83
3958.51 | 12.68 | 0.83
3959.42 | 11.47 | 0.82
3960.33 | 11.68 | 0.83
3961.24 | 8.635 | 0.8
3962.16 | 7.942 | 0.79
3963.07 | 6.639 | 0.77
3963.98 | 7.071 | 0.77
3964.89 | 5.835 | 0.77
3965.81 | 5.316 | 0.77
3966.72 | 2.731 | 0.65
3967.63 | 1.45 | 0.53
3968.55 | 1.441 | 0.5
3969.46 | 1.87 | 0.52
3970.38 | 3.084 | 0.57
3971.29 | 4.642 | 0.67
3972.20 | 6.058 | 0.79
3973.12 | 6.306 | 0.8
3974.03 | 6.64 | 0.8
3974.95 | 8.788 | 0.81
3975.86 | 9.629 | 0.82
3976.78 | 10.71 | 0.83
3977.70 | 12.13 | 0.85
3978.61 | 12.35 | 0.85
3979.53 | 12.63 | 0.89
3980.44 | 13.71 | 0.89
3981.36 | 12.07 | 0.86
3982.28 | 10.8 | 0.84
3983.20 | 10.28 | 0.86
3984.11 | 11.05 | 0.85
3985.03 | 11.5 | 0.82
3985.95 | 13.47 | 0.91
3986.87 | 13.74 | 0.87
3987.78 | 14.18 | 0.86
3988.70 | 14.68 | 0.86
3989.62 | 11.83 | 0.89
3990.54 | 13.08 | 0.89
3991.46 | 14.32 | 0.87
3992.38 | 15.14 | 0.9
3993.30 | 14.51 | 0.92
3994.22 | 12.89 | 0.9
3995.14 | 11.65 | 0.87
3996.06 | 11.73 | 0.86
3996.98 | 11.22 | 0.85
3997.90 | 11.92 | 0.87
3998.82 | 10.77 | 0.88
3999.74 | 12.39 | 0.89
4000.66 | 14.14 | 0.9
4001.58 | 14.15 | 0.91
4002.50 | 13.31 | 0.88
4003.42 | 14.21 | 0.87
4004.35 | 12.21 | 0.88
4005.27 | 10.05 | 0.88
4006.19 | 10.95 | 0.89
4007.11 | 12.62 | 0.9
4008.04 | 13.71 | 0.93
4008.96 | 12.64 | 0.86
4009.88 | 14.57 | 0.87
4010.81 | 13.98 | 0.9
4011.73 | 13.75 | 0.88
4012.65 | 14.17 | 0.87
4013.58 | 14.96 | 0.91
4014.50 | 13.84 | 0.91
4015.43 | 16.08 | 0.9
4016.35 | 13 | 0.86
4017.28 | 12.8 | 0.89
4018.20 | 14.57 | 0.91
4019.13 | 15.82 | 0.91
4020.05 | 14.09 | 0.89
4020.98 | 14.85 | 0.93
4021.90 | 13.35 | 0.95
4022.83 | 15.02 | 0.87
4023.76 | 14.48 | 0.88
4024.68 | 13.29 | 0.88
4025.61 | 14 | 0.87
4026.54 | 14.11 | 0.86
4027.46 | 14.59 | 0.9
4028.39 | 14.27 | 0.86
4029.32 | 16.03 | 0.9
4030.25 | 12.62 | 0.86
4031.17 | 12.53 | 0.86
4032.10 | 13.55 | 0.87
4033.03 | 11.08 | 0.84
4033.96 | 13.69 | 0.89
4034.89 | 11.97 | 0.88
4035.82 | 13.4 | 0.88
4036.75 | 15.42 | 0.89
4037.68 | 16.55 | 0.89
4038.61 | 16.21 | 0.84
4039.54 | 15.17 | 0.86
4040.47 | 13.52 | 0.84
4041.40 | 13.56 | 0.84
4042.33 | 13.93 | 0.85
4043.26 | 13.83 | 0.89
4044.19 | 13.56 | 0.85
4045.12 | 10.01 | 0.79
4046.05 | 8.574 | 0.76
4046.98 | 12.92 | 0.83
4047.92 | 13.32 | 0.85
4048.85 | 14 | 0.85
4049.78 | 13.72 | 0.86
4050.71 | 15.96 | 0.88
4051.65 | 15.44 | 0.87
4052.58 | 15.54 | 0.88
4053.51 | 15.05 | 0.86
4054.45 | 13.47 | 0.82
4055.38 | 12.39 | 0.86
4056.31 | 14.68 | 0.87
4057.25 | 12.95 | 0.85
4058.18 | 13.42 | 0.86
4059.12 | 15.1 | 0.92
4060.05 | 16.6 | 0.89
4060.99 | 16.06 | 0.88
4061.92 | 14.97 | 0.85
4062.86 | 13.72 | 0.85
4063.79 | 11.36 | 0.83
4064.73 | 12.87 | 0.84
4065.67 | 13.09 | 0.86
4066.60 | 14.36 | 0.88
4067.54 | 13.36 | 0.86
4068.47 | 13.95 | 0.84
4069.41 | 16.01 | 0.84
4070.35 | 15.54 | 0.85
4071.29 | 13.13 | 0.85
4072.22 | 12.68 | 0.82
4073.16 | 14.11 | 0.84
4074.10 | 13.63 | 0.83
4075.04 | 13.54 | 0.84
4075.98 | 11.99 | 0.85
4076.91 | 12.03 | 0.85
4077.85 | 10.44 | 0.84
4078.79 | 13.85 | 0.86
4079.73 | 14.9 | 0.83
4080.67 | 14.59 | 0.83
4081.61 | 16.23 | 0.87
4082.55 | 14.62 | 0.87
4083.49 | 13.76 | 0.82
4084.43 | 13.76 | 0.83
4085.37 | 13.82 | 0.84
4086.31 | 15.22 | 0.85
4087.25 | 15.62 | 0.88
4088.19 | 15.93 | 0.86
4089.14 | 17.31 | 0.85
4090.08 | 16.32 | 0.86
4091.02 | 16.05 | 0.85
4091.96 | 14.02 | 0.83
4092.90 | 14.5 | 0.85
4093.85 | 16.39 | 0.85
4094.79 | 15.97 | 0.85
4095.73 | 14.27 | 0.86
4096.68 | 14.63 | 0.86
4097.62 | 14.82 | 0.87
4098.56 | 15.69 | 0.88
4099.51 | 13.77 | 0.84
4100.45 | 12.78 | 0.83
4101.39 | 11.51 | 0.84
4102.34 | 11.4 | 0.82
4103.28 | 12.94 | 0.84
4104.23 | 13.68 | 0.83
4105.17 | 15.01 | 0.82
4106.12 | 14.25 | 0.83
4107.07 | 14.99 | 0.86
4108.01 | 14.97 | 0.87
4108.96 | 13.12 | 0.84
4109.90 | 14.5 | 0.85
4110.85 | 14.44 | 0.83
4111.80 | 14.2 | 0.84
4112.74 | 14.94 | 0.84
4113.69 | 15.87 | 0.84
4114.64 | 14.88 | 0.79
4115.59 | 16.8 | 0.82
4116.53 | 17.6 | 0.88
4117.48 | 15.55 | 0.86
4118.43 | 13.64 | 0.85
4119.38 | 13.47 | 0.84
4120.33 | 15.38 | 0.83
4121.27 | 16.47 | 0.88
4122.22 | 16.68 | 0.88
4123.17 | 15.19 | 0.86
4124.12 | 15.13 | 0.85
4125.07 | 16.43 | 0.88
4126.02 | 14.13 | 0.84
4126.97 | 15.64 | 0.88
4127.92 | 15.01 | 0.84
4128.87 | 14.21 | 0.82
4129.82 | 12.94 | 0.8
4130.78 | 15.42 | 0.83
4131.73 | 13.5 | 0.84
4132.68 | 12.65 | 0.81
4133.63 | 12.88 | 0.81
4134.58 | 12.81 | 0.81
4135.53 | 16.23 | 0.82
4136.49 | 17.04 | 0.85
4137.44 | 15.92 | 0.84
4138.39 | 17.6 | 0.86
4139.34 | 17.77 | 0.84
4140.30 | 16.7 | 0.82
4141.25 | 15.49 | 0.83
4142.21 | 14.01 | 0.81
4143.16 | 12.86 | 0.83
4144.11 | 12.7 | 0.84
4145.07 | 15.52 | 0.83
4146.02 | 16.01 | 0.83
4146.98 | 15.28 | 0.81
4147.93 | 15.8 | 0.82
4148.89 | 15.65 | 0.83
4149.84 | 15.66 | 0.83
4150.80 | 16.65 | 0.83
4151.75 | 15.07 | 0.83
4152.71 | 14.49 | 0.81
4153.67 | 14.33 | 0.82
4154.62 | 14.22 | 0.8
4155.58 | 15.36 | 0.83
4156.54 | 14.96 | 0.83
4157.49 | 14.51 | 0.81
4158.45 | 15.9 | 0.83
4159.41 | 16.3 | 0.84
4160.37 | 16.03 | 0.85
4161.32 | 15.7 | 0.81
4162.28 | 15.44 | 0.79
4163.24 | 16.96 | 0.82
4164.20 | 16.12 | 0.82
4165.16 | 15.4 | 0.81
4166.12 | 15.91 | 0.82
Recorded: 1.68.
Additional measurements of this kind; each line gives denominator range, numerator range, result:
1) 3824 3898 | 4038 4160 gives 1.68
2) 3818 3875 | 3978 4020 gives 1.46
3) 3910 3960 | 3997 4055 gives 1.74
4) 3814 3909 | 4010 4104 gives 1.59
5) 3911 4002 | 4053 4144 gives 1.73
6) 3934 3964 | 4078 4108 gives 1.82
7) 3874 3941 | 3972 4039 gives 1.60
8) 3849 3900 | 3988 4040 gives 1.45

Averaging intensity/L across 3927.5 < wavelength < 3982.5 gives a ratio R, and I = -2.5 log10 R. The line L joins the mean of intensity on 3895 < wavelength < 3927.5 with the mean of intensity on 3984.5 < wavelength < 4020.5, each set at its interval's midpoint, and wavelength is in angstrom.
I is 0.48 mag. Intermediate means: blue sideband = 9.99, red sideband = 13.3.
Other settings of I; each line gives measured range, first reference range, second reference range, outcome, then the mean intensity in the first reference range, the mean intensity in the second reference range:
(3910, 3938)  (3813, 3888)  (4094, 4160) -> 0.494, 9.64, 14.9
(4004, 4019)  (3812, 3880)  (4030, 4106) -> -0.042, 9.71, 14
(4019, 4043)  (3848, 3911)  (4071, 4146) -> -0.079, 10.2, 14.6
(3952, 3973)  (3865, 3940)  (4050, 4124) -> 0.373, 8.75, 14.5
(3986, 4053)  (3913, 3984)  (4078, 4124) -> -0.224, 7.91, 14.8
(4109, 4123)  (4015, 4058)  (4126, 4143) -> -0.035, 13.9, 15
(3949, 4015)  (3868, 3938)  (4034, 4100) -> 0.061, 8.71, 14.2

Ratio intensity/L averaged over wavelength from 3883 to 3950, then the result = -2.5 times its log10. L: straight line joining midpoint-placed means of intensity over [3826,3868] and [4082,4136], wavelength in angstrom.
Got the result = 0.29 mag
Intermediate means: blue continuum 9.92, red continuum 14.7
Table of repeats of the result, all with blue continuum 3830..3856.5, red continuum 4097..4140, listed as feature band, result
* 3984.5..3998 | -0.042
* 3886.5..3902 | 0.112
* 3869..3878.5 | 0.109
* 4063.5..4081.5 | 0.036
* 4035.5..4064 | -0.037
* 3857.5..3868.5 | -0.003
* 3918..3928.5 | 0.353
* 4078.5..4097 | -0.064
